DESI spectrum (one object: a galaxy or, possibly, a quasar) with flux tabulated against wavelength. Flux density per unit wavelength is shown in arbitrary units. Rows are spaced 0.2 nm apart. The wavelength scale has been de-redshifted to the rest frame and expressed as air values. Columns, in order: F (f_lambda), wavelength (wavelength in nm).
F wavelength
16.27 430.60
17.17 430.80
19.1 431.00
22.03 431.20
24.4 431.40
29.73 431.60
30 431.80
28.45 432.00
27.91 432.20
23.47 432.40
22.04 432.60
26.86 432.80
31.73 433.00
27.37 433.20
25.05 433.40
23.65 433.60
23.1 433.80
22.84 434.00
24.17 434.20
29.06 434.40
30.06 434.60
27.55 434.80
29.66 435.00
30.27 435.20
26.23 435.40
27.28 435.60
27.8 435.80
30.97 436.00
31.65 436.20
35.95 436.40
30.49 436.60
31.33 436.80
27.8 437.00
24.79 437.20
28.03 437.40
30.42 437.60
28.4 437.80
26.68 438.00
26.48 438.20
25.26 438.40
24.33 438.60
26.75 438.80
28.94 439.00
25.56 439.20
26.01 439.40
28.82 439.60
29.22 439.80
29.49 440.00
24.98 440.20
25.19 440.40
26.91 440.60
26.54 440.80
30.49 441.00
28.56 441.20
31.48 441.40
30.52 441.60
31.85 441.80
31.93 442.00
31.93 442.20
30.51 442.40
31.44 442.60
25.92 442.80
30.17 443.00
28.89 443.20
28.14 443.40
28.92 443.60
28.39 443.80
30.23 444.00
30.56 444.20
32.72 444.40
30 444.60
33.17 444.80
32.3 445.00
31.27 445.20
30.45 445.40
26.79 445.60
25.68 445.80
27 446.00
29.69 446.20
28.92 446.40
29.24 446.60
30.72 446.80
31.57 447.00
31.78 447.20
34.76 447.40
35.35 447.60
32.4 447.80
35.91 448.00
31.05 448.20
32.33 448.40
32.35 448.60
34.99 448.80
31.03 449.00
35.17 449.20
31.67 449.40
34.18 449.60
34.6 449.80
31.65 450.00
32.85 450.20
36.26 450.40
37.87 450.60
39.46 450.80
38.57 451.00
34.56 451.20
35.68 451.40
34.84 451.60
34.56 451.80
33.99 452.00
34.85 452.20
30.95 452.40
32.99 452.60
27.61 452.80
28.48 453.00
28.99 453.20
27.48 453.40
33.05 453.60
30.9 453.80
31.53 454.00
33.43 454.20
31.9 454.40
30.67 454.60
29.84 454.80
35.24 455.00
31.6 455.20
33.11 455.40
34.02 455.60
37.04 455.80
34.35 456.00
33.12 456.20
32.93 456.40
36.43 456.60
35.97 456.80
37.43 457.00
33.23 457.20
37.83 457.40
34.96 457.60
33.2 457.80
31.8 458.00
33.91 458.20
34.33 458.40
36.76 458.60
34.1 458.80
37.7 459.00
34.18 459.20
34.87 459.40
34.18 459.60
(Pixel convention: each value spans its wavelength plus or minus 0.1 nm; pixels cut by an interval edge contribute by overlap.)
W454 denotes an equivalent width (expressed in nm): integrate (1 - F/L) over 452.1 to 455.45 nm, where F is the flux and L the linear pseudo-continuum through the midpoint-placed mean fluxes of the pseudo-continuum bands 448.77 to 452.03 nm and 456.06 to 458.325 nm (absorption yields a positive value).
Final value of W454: 0.33 nm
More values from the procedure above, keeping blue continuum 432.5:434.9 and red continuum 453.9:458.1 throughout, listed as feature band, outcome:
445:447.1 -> 0.075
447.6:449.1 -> -0.090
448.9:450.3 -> -0.063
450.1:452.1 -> -0.234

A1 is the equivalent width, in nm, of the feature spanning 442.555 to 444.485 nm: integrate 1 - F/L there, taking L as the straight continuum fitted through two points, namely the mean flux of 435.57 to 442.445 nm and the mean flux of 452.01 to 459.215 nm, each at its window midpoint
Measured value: 0.03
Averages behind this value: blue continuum 28.7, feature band 29.5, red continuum 33.2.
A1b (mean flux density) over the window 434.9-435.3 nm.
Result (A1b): 30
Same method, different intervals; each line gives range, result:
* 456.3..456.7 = 34.7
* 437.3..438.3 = 28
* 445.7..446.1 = 26.3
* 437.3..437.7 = 29.2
